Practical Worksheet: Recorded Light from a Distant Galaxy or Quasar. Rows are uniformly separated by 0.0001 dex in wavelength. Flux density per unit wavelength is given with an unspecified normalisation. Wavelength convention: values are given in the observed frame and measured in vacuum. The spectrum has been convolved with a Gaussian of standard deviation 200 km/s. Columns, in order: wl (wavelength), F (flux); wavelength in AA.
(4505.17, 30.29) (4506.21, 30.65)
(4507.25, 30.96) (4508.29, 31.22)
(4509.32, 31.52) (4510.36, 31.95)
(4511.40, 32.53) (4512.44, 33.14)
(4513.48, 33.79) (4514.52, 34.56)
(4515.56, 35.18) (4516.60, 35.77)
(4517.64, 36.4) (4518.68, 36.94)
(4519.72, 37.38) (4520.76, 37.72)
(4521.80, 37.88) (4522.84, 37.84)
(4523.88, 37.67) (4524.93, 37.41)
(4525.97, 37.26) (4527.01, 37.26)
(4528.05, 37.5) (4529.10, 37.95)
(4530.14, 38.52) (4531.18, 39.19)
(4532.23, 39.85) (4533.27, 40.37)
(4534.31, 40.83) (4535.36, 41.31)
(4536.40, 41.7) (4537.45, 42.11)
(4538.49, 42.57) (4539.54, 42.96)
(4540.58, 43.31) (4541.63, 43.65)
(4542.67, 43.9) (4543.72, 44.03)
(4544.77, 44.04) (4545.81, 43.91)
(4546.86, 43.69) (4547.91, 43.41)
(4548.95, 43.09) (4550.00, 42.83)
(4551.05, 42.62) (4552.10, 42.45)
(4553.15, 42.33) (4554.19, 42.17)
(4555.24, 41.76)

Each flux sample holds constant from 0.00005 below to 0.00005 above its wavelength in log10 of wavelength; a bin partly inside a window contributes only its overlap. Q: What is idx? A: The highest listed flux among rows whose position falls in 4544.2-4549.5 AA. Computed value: 44.04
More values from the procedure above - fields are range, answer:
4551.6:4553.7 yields 42.45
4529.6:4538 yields 42.11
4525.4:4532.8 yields 39.85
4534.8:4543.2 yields 43.9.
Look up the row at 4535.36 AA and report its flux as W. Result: 41.31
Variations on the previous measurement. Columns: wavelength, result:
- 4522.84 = 37.84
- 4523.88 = 37.67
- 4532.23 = 39.85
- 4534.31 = 40.83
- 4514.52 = 34.56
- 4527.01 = 37.26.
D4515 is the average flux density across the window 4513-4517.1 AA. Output 34.8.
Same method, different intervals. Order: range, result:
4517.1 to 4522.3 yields 37.3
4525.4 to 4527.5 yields 37.3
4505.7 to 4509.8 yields 31.1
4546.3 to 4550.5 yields 43.2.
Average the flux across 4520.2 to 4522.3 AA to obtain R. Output 37.8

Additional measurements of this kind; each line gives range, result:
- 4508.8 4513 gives 32.3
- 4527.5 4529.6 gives 37.6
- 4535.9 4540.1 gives 42.3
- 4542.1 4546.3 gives 44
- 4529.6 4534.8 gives 39.8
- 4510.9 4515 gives 33.5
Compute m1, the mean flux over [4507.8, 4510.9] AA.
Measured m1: 31.6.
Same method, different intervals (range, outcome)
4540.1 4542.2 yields 43.5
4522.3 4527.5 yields 37.5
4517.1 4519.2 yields 36.7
